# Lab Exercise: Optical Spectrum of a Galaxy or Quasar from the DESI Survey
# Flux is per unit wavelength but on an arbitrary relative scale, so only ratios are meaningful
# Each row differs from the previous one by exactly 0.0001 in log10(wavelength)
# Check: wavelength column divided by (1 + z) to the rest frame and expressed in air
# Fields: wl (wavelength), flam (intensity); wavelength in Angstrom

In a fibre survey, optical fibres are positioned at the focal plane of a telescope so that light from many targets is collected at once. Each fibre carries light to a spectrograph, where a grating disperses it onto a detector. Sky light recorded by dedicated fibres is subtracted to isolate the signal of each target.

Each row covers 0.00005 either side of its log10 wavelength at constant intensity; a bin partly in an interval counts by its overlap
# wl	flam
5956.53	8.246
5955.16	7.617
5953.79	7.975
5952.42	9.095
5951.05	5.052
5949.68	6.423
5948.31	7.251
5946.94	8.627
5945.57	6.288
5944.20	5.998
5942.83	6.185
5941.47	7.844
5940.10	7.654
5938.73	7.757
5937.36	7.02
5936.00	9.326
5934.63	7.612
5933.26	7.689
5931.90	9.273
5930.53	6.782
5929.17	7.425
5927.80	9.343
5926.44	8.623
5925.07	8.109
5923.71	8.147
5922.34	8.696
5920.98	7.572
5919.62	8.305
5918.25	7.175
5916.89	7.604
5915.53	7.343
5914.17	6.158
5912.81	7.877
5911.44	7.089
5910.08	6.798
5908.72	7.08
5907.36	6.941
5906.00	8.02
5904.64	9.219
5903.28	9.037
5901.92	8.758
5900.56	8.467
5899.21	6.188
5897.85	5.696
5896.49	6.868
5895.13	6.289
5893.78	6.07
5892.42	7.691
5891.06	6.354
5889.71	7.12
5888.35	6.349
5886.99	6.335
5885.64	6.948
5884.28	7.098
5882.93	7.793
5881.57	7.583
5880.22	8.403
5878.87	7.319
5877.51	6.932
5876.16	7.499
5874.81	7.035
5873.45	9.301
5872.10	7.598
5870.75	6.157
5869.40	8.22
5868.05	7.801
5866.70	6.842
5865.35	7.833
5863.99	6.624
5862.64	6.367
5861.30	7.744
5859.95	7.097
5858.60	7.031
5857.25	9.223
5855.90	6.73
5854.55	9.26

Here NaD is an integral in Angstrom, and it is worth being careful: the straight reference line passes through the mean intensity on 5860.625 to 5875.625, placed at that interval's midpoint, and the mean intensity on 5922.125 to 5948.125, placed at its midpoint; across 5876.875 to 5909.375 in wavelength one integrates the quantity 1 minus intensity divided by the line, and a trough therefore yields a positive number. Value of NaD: 1.2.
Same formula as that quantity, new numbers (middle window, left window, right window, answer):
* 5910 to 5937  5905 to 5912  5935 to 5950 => -2.1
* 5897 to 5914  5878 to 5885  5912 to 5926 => 0.3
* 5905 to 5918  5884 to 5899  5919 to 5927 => 0.6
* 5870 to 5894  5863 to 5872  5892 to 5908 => 0.3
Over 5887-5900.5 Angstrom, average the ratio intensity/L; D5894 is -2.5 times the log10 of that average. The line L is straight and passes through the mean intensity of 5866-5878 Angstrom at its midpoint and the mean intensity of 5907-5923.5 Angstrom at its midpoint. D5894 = 0.13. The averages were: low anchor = 7.5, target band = 6.59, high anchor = 7.42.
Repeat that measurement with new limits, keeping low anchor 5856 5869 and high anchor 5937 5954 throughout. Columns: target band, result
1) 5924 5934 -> -0.14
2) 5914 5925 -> -0.07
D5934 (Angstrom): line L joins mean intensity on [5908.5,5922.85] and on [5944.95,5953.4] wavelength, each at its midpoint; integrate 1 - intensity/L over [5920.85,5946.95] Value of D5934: -1.79 Angstrom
